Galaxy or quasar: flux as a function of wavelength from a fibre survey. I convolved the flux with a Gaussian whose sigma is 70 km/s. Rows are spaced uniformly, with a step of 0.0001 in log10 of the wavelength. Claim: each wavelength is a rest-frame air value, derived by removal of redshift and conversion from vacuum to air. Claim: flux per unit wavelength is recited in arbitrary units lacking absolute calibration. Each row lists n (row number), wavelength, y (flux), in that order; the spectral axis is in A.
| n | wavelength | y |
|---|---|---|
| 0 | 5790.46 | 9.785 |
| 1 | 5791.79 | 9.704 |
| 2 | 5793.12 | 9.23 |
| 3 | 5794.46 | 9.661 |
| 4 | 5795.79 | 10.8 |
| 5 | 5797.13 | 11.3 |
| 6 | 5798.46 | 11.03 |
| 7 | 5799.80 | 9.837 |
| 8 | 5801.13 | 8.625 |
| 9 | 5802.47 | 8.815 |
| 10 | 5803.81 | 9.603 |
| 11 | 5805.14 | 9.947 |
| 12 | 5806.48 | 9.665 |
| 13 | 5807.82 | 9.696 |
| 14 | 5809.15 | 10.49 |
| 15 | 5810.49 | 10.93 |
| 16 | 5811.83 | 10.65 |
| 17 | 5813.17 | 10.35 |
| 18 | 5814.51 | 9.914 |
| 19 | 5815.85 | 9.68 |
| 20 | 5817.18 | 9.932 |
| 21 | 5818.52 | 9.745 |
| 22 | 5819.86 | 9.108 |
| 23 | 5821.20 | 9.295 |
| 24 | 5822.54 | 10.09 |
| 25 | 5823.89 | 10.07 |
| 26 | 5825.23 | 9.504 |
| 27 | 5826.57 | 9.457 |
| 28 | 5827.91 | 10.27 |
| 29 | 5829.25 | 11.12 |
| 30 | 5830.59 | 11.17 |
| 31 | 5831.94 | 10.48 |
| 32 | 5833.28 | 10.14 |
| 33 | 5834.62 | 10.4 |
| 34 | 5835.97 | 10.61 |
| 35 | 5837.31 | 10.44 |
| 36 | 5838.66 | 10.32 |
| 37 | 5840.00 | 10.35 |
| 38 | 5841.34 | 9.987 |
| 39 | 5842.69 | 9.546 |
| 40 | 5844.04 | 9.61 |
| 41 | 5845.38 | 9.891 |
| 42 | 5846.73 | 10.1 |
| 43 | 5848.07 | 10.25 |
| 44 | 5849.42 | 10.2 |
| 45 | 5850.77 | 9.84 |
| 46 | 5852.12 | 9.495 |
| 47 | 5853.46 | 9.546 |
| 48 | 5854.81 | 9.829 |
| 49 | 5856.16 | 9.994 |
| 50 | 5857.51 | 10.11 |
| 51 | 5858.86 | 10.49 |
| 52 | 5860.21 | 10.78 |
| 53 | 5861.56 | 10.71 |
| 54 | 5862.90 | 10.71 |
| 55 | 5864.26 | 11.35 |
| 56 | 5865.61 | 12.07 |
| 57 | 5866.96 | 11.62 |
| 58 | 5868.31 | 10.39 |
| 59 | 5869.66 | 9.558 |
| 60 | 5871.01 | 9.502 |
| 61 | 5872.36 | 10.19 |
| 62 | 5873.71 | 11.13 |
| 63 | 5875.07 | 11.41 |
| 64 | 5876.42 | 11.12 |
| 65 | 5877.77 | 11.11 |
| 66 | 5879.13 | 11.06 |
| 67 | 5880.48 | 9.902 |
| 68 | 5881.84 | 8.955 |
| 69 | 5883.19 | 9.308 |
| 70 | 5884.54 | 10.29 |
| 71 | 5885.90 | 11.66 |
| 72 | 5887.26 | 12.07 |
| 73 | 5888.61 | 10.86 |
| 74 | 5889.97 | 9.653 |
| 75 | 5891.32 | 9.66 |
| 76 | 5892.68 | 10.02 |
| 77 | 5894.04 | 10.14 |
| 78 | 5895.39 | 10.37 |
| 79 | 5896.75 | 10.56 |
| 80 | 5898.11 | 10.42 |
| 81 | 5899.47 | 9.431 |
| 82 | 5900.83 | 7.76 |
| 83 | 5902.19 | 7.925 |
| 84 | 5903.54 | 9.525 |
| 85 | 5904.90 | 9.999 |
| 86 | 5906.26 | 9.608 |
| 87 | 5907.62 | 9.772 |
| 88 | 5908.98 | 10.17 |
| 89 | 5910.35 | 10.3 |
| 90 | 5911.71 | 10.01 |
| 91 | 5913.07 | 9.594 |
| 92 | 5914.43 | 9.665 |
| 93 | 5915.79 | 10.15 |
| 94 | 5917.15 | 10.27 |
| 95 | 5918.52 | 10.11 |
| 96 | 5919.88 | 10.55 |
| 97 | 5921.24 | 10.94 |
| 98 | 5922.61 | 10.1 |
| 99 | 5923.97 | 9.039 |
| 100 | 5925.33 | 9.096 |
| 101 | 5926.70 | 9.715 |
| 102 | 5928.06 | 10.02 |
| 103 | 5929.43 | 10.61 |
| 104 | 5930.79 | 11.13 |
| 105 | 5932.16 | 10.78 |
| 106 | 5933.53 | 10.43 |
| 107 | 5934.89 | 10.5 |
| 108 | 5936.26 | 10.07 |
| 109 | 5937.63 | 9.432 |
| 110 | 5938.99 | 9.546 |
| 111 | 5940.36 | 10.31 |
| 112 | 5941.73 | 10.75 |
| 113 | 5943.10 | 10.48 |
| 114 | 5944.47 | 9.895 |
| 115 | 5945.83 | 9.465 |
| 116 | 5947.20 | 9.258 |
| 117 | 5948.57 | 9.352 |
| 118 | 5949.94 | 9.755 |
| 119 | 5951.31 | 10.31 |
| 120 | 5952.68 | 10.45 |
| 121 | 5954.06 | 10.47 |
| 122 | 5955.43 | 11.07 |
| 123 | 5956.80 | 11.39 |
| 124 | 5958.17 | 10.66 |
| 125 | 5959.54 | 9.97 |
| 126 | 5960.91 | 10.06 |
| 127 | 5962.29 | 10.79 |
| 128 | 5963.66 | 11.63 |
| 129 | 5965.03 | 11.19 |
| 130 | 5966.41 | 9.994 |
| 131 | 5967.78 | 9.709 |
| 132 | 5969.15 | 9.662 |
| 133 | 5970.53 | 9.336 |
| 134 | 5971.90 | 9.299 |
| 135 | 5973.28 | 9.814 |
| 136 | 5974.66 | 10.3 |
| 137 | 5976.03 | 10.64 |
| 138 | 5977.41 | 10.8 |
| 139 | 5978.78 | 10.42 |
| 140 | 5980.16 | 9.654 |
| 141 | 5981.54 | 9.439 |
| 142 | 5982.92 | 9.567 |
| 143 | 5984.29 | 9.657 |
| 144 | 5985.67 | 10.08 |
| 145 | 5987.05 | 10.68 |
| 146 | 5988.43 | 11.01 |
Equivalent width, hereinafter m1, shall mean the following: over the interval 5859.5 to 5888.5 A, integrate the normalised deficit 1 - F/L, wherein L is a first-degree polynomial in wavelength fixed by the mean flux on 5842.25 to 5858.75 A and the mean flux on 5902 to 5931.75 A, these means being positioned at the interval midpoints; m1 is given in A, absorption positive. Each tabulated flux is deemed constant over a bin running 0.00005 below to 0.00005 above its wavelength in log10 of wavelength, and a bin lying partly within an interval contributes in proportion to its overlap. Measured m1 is -2.3 A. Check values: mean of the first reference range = 9.89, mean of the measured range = 10.7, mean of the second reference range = 9.97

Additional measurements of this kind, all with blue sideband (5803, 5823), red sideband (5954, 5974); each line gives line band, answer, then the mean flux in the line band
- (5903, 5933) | 0.45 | 10.1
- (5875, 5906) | 0.09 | 10.1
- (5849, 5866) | -0.54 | 10.4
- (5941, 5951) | 0.40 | 9.87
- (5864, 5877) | -0.94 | 10.8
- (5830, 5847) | -0.40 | 10.2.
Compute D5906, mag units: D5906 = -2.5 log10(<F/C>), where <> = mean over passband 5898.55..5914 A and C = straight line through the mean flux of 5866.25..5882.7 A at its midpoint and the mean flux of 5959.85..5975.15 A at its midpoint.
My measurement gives 0.10 mag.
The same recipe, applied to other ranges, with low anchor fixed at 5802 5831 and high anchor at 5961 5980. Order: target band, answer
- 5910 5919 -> 0.02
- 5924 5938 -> 0.00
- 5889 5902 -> 0.04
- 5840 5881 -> -0.04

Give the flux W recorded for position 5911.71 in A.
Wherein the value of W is 10.01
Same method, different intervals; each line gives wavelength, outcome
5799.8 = 9.837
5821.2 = 9.295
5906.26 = 9.608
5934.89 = 10.5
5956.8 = 11.39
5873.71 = 11.13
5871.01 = 9.502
